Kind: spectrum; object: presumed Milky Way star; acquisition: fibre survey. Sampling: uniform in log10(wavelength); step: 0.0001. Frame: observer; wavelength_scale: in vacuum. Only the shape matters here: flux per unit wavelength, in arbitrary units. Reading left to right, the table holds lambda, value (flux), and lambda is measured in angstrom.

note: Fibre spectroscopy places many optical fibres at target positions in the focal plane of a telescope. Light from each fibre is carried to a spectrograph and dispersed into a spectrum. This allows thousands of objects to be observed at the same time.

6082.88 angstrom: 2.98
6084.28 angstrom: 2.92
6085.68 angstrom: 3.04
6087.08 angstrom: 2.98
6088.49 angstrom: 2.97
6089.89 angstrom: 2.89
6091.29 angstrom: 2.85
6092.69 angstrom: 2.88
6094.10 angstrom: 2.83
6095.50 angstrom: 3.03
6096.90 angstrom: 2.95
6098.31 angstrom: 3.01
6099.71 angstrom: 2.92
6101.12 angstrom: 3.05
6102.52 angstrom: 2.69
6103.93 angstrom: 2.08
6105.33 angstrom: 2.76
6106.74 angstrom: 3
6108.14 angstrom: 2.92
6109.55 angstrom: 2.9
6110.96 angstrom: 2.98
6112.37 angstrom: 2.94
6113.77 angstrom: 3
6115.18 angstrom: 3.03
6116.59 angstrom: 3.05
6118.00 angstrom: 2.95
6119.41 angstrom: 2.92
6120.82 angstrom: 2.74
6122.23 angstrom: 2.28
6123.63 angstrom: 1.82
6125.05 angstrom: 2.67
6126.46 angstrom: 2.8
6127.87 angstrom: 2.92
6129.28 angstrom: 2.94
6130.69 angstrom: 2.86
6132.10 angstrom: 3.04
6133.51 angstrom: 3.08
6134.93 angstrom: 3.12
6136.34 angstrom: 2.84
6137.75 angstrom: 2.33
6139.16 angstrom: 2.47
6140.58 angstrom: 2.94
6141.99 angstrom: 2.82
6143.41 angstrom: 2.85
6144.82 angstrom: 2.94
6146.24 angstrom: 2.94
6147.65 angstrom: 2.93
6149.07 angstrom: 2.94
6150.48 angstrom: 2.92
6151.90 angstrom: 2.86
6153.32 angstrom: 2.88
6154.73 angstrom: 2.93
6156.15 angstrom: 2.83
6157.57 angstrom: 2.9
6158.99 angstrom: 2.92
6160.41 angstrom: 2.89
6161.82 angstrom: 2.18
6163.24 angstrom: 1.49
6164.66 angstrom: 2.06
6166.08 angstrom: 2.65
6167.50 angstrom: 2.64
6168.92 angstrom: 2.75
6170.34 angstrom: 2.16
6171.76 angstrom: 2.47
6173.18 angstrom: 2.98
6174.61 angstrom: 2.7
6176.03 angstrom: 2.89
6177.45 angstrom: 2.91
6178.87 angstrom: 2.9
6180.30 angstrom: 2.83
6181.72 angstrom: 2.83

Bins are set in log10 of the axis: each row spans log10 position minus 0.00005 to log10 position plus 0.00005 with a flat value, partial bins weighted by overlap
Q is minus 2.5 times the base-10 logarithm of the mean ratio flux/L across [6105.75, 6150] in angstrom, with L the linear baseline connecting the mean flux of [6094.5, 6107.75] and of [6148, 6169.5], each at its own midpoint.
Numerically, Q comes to -0.03 mag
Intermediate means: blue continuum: 2.84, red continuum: 2.66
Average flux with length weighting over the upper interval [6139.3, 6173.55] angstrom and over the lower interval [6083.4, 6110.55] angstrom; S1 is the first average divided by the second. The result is 0.94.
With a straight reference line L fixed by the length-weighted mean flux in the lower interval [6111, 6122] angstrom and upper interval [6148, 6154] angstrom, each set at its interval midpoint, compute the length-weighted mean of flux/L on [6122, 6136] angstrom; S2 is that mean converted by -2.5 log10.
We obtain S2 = 0.05 mag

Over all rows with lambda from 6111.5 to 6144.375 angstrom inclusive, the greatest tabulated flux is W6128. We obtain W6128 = 3.12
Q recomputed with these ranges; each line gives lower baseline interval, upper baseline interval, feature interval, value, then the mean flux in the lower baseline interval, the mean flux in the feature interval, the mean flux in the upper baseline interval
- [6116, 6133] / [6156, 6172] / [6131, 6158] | -0.101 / 2.75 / 2.87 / 2.48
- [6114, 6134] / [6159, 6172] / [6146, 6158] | -0.152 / 2.79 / 2.9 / 2.39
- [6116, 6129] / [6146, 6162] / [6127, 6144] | -0.035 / 2.69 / 2.85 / 2.86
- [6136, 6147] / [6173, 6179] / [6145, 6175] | 0.057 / 2.77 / 2.67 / 2.86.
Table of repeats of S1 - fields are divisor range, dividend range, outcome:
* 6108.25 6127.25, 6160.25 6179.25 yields 0.91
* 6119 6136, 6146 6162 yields 1.04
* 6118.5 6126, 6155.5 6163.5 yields 1.03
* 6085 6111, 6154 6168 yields 0.89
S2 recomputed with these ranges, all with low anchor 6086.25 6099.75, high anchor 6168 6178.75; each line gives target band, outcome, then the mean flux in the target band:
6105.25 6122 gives -0.017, 2.92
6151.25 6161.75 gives -0.036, 2.85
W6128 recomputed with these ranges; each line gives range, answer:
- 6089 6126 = 3.05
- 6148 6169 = 2.94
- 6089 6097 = 3.03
